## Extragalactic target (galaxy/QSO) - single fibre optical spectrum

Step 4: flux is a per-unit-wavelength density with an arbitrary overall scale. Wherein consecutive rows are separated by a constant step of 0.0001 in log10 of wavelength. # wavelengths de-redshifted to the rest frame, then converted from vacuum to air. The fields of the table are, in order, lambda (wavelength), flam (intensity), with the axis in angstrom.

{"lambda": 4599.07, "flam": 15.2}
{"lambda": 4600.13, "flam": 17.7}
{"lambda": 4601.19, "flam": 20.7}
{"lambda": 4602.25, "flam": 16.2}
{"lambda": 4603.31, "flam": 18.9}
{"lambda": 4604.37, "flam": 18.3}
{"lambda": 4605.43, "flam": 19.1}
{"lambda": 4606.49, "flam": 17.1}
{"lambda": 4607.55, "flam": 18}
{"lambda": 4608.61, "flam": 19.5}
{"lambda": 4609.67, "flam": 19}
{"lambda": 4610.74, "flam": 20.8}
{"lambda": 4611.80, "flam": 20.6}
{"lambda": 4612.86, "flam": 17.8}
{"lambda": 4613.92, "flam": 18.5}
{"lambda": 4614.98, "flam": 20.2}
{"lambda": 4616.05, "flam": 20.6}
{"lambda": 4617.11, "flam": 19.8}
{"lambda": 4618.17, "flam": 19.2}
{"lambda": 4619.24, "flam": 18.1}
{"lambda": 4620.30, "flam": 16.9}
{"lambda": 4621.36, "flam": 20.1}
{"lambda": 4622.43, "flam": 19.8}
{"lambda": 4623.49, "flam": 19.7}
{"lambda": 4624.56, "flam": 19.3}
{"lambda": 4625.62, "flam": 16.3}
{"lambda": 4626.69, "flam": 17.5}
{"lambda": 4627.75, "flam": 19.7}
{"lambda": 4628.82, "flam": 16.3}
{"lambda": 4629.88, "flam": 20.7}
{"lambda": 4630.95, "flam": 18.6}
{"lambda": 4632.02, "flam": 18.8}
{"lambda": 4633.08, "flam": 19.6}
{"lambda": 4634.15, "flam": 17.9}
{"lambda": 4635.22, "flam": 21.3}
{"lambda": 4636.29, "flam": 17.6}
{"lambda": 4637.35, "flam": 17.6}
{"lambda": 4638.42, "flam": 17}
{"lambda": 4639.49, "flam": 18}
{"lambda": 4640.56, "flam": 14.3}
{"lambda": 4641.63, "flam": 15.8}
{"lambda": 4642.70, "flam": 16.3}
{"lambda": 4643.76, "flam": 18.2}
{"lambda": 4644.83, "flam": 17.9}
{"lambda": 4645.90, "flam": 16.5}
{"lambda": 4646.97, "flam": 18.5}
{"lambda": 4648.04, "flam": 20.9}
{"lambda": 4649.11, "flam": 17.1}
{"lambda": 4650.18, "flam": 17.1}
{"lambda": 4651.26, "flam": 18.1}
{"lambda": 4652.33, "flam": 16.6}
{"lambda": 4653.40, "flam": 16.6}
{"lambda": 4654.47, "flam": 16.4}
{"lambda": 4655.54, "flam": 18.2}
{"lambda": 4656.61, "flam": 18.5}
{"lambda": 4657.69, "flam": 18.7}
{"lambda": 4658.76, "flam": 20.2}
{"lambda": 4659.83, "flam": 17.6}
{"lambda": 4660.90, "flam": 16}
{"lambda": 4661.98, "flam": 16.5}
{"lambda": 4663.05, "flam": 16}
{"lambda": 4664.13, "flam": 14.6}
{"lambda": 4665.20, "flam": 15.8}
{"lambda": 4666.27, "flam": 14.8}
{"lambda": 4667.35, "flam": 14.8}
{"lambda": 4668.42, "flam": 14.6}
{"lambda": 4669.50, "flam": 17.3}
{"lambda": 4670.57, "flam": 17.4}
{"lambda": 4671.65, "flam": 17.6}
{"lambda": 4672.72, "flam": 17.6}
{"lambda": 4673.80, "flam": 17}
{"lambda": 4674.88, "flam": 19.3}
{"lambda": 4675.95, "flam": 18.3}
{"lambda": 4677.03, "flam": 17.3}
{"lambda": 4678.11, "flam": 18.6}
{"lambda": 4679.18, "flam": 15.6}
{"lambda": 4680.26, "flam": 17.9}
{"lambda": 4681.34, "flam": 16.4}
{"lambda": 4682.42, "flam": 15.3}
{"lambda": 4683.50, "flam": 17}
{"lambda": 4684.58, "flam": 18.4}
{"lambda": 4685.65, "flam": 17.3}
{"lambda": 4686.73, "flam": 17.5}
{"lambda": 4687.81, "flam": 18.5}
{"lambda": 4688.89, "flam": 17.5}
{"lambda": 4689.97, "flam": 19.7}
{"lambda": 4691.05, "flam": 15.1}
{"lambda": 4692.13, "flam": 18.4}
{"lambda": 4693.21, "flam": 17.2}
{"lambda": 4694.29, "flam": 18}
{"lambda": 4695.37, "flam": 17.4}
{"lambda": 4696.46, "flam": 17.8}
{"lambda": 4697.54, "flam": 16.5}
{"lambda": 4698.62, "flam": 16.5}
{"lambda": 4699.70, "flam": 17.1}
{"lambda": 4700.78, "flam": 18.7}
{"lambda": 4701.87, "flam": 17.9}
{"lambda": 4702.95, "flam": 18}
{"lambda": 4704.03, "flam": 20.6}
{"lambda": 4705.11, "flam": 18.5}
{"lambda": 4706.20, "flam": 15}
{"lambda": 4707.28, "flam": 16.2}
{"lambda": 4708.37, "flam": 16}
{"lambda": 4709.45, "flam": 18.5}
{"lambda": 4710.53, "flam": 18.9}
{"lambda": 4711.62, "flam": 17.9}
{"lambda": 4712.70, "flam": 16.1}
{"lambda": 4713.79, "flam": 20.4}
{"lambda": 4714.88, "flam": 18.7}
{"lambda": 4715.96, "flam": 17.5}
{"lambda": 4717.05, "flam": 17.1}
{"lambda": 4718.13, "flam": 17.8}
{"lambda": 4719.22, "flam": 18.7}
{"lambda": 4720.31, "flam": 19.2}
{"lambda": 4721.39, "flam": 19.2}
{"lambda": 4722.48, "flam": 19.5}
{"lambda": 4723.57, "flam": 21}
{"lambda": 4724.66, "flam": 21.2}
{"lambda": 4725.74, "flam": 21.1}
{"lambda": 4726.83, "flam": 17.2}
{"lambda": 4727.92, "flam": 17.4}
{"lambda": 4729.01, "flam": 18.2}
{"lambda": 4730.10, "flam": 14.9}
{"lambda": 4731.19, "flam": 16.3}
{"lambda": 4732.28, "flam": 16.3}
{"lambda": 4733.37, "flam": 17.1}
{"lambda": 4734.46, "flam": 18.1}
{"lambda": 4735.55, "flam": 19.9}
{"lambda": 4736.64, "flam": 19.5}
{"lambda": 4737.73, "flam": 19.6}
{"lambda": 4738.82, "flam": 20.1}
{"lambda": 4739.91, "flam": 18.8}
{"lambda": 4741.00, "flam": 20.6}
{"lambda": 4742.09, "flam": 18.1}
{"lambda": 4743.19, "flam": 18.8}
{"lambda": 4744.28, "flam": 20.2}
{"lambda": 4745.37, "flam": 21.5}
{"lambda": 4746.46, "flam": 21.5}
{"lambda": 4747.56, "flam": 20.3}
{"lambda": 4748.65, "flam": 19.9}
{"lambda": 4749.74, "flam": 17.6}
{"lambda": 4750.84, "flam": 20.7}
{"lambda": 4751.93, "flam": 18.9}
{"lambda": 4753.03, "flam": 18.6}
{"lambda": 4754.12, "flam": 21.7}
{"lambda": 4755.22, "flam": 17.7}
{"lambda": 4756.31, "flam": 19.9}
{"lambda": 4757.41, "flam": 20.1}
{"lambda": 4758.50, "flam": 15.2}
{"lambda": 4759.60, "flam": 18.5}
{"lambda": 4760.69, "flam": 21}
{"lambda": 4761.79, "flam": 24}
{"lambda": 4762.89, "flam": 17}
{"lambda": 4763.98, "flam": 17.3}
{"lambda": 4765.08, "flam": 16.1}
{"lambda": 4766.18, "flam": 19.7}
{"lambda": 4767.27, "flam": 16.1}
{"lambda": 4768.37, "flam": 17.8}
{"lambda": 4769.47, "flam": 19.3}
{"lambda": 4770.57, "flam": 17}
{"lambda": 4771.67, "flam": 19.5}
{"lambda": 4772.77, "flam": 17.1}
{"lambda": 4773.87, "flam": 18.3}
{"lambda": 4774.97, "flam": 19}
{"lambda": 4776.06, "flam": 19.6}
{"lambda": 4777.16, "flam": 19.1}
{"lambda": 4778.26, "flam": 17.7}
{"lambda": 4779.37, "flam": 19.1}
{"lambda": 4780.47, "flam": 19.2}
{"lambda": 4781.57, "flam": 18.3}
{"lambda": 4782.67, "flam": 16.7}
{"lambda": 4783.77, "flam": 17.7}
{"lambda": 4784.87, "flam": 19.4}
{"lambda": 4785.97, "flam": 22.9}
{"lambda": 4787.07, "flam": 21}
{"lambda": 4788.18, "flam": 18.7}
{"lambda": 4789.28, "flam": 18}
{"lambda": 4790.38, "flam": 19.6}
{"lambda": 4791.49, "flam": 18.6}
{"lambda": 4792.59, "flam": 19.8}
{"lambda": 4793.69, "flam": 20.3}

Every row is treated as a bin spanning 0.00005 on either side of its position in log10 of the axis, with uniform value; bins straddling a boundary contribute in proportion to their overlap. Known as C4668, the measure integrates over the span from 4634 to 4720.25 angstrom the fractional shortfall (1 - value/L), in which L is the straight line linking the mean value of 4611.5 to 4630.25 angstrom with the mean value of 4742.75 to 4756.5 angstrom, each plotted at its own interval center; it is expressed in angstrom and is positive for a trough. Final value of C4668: 8.4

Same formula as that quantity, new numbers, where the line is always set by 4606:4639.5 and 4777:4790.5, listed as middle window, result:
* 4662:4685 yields 2.62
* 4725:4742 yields 0.52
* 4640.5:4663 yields 1.66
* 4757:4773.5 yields 0.54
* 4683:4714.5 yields 2.05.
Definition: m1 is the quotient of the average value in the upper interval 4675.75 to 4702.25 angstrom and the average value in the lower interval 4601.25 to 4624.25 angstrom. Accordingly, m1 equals 0.9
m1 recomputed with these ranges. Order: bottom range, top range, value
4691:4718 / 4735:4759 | 1.11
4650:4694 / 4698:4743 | 1.07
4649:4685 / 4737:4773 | 1.12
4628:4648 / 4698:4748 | 1.03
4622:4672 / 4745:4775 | 1.08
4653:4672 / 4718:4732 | 1.11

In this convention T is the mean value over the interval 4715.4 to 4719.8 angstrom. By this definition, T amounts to 17.8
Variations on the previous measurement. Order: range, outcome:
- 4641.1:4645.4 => 17.1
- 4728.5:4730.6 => 16.6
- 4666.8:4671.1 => 16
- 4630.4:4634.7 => 18.7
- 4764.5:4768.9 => 17.4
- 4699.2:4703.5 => 17.9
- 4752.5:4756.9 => 19.5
